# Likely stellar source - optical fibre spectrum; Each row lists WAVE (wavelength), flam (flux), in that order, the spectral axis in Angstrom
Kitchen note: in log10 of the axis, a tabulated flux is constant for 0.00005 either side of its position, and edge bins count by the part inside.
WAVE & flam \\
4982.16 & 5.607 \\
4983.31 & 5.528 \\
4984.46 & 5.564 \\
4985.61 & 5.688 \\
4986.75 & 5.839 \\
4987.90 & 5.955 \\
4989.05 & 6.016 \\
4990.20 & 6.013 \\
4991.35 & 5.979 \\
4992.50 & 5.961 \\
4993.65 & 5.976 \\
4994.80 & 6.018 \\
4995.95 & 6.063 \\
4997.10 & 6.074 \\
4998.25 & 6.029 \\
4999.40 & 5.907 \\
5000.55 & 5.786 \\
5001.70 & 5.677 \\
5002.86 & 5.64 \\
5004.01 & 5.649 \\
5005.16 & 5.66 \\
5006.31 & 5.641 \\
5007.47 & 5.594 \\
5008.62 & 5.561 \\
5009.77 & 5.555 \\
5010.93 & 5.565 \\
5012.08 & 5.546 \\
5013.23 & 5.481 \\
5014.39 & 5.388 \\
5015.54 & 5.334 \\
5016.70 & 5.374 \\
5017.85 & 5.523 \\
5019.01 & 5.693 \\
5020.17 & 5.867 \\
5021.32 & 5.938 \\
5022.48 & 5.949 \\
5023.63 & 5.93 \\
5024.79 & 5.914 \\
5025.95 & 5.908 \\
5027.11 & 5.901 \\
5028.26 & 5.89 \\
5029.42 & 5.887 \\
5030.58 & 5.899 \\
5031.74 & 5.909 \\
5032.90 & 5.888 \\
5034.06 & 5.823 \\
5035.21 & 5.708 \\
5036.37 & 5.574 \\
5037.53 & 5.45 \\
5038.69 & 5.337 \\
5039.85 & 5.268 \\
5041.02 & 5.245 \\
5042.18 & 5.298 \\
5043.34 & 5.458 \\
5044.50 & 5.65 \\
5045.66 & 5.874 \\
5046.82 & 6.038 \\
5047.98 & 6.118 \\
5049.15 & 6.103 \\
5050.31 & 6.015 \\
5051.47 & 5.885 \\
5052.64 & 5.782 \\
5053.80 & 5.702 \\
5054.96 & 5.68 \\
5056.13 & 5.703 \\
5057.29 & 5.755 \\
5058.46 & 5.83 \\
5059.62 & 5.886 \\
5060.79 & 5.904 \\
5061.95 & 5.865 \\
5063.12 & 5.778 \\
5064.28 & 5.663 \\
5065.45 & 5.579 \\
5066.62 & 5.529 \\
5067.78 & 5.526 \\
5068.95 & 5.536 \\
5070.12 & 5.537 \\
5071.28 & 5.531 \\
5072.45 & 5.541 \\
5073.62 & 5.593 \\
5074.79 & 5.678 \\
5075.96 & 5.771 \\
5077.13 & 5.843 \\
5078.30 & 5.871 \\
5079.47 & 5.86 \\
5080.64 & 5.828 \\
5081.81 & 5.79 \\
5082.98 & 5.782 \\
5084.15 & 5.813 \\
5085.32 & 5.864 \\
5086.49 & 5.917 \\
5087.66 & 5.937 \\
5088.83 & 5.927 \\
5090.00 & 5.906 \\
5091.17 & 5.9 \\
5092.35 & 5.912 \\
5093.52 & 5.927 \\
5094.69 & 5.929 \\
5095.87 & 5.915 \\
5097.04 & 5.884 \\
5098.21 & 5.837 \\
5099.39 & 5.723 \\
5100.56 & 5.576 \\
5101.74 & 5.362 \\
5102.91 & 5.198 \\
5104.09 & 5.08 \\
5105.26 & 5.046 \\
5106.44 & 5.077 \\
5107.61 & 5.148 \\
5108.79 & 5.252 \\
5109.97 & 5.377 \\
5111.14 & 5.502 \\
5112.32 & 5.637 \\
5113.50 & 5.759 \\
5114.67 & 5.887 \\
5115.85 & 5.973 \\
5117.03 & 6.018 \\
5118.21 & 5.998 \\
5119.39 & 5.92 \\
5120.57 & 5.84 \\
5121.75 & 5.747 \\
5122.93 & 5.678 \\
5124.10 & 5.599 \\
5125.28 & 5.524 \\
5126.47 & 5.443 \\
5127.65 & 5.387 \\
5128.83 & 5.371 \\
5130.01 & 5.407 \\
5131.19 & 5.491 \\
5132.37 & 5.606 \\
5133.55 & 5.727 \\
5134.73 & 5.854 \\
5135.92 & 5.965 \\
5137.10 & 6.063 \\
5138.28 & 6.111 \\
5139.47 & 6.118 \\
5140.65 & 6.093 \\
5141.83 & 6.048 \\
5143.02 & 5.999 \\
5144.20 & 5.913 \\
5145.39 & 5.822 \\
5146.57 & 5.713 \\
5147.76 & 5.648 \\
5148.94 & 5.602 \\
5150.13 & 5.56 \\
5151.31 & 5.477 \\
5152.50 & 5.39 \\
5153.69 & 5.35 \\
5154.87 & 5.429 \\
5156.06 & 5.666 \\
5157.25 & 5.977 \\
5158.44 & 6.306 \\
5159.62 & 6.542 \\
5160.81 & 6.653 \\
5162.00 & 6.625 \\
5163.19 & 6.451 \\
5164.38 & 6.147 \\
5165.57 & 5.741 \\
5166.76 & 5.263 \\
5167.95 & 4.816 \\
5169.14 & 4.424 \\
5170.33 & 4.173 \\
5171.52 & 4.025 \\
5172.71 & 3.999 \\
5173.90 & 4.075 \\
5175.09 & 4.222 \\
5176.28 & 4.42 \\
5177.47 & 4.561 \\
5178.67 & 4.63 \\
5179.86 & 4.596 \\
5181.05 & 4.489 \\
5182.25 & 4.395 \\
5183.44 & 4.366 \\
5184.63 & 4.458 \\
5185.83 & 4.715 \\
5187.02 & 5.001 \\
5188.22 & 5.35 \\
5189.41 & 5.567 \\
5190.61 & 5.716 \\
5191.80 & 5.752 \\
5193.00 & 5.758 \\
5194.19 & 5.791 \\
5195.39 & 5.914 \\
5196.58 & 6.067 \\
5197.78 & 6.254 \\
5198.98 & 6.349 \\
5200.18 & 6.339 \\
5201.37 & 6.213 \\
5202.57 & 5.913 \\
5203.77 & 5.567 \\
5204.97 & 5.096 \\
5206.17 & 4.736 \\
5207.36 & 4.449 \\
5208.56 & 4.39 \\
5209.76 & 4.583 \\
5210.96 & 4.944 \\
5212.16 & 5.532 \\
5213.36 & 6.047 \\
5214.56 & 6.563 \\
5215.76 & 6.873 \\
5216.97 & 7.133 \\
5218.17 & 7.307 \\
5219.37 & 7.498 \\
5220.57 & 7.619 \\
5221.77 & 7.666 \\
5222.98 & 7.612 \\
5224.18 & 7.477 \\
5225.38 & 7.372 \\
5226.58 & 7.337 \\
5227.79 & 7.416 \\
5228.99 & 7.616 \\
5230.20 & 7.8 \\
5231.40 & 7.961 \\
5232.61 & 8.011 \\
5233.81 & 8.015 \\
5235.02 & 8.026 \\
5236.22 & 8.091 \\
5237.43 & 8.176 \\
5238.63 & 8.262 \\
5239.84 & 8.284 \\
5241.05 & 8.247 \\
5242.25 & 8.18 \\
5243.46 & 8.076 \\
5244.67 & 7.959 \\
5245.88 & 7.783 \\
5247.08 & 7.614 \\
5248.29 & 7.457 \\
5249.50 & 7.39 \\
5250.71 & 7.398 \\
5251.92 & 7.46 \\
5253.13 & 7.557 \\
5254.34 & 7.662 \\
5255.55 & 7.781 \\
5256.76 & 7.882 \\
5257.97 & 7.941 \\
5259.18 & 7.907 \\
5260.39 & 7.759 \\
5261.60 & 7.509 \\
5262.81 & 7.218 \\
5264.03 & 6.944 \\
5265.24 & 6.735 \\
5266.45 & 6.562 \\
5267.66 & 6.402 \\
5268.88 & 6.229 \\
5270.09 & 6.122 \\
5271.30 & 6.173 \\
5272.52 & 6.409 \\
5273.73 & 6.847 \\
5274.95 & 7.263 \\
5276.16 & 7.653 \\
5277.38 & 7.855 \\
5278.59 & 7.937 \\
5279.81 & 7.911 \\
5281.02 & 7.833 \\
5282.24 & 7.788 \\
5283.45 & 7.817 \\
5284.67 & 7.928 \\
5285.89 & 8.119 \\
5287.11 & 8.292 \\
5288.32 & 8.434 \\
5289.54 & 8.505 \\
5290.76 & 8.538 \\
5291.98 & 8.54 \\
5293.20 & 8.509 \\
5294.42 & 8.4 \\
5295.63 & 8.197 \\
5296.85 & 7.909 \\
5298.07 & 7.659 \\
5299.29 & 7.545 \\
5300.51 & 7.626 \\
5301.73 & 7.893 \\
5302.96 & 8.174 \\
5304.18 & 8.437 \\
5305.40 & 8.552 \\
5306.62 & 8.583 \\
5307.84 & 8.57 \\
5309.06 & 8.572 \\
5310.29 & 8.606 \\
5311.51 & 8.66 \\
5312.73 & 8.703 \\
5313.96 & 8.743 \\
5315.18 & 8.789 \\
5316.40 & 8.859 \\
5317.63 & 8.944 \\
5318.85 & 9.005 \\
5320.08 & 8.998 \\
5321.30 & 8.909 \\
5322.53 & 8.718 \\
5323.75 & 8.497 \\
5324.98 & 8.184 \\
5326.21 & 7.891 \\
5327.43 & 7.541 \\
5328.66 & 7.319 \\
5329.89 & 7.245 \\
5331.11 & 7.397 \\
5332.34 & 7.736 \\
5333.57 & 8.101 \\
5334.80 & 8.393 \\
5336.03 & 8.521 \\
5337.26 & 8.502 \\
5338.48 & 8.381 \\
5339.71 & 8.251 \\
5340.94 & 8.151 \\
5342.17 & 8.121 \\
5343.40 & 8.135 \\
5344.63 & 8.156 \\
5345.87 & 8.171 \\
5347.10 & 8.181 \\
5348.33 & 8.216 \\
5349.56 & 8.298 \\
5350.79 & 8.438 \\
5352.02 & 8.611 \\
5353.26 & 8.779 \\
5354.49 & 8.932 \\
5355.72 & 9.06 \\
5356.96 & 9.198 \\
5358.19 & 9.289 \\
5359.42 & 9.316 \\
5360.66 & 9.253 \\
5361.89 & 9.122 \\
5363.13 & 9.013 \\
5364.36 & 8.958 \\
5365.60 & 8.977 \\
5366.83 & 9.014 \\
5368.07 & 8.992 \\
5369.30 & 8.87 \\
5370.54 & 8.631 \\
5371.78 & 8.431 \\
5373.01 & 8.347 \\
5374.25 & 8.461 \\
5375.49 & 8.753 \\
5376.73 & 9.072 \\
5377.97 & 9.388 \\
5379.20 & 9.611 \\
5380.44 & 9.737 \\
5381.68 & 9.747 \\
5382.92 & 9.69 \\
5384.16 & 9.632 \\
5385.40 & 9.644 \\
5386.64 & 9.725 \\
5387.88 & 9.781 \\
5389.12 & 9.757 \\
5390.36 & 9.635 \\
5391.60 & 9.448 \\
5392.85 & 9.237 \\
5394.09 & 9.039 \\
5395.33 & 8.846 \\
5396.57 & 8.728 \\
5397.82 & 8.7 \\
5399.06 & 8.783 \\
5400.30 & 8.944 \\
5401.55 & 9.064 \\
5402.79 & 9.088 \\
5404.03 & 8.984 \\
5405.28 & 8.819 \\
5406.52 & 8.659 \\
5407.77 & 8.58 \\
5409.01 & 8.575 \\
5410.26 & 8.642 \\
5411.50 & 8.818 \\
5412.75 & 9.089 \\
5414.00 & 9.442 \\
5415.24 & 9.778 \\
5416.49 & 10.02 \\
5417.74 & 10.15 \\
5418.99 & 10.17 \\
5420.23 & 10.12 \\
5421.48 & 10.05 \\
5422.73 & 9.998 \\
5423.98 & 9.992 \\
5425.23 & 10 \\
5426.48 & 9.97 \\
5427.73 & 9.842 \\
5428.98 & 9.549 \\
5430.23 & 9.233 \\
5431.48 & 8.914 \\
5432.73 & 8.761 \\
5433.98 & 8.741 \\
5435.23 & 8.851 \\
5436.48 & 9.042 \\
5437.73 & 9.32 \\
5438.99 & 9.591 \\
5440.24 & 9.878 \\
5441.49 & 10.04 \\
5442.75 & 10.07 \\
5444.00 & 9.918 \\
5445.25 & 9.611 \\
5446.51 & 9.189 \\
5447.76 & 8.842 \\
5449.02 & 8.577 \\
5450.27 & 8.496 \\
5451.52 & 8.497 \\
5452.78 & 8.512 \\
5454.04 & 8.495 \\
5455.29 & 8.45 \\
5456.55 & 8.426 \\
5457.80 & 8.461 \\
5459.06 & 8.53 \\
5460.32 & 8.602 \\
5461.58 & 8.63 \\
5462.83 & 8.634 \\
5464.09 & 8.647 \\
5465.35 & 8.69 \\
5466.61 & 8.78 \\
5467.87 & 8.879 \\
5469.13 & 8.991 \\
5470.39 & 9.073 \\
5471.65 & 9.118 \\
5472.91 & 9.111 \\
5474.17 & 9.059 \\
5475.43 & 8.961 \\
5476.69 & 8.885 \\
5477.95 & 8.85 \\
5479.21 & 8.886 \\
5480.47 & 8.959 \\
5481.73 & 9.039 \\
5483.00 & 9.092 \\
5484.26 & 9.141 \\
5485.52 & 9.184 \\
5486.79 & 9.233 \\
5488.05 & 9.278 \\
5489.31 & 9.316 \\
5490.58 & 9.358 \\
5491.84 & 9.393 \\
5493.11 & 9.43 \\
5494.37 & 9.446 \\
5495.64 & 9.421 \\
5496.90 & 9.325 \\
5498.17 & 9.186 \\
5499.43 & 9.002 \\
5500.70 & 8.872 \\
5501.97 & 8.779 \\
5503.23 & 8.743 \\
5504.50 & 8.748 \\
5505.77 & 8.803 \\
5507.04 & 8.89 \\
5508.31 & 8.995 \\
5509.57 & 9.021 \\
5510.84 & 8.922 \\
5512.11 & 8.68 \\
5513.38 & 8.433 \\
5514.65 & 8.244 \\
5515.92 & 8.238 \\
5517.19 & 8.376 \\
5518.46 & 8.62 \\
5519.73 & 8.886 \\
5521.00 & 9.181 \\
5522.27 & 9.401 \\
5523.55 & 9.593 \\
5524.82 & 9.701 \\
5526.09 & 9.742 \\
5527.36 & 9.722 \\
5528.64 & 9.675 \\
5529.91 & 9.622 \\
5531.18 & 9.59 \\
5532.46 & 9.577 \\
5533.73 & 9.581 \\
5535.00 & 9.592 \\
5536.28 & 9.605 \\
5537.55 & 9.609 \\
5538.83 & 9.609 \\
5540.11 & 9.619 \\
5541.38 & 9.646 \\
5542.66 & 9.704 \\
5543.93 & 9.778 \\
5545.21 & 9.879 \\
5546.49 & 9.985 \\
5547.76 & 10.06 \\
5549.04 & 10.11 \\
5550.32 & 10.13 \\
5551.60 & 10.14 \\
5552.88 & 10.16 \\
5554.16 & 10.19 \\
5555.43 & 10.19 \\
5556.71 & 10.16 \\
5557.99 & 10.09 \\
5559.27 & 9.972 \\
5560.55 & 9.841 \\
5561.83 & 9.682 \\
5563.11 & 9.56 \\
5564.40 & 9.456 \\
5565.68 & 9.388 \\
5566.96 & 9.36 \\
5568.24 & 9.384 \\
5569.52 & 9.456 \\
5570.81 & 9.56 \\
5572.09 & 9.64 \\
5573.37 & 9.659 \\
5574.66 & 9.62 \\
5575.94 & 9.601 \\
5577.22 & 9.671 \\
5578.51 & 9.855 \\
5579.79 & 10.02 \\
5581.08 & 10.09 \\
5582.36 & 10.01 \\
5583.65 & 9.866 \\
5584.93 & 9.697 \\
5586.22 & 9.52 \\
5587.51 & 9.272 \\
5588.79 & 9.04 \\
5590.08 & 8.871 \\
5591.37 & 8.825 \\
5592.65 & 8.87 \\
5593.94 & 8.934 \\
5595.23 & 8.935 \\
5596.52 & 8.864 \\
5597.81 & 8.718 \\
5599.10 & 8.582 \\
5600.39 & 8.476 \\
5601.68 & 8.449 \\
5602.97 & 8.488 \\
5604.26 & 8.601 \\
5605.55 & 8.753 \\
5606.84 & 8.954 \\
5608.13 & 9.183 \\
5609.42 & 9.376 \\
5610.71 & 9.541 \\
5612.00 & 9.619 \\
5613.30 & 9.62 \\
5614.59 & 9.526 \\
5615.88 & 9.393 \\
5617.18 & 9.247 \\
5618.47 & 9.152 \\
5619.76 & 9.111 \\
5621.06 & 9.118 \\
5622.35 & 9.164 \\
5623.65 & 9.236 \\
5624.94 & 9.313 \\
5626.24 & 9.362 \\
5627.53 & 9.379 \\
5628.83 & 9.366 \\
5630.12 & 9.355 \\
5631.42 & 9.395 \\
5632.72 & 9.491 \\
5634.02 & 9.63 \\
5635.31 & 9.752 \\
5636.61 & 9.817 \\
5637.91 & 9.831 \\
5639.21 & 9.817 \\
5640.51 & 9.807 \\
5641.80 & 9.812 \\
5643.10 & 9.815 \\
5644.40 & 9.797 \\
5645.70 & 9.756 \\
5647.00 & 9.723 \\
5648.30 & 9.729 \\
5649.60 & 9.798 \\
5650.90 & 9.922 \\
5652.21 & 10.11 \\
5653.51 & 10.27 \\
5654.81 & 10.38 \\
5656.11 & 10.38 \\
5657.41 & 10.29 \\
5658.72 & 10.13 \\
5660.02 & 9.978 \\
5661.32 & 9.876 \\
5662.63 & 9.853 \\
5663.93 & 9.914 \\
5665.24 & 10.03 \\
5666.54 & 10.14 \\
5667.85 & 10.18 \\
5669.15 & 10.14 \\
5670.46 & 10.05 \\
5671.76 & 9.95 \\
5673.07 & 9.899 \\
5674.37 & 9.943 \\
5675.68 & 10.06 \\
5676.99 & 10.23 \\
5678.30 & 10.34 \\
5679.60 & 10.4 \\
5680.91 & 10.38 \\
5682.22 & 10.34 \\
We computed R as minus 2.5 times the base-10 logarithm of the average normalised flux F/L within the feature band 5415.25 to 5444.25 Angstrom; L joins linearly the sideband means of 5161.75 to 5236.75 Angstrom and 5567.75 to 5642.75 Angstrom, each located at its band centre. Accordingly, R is -0.225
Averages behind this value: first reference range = 5.89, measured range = 9.66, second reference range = 9.34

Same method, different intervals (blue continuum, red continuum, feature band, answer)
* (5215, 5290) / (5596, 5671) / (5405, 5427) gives -0.13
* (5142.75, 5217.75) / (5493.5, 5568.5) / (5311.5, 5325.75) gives -0.24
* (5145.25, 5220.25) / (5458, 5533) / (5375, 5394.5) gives -0.22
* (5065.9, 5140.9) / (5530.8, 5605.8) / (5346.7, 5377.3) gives -0.13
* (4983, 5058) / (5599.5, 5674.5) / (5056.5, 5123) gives 0.09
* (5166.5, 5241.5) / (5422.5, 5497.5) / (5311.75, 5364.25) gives -0.11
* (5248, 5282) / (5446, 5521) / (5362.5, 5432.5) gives -0.13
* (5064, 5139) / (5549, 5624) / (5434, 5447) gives -0.15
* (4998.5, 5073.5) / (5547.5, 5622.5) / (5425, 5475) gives -0.07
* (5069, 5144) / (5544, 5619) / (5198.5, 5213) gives 0.21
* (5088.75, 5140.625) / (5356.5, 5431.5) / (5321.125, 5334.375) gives 0.06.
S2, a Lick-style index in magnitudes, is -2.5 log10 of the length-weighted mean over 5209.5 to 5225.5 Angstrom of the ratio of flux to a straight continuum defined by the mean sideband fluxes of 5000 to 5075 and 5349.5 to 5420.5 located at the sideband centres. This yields 0.11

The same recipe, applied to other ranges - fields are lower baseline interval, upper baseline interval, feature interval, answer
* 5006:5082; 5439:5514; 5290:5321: -0.101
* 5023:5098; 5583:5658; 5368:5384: -0.162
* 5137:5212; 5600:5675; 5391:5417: -0.201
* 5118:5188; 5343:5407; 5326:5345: 0.048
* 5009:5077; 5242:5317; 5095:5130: 0.136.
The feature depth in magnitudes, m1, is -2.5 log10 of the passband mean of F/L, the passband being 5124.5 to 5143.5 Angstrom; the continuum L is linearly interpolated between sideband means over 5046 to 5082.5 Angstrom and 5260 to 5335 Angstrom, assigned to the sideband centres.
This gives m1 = 0.12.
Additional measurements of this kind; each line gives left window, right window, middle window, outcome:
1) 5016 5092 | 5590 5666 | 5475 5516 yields -0.050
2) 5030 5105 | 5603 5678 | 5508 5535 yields -0.035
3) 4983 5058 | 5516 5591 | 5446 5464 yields 0.040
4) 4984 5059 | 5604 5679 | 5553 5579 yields -0.058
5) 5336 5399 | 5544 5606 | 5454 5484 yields 0.047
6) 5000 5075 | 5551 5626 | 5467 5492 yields -0.051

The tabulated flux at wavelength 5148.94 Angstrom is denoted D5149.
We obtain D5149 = 5.602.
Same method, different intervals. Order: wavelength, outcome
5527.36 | 9.722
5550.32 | 10.13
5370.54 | 8.631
